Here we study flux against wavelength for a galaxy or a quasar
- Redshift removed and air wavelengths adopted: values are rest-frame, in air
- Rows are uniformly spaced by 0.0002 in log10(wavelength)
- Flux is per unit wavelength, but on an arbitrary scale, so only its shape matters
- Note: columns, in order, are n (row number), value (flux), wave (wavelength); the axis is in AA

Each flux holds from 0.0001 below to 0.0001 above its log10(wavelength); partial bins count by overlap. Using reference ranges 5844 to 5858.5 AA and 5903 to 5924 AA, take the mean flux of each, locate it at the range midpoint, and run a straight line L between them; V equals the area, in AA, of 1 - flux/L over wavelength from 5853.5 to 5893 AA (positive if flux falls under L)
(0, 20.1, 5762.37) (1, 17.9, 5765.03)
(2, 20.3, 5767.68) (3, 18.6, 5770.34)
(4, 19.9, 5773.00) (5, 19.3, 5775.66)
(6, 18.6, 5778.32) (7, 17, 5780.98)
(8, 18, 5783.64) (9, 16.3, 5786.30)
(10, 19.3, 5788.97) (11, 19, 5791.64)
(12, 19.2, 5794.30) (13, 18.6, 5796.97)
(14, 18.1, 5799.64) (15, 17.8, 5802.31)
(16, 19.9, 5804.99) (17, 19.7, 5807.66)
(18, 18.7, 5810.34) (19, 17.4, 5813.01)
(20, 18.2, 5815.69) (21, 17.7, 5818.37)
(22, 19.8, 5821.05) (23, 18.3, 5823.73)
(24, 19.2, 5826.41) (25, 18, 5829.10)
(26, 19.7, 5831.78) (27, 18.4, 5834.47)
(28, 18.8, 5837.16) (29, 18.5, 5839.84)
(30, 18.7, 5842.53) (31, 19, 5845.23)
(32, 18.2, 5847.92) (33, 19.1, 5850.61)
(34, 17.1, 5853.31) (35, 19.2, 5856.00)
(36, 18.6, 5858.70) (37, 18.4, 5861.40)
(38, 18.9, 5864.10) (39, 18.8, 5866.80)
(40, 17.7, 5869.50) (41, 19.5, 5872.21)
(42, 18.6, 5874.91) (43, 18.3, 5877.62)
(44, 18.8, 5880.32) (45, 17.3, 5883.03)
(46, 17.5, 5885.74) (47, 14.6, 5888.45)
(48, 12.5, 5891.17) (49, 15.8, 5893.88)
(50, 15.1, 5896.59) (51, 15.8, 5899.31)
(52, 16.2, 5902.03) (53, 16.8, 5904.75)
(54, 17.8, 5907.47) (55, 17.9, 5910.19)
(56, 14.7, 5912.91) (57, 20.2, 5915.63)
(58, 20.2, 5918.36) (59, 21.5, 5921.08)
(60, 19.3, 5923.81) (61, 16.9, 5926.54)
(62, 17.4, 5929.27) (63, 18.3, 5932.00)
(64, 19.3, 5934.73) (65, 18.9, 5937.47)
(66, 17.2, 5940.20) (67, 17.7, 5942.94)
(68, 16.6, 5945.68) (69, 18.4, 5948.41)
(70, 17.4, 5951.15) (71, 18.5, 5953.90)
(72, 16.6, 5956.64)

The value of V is 1.7 AA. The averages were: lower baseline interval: 18.5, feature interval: 17.7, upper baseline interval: 18.5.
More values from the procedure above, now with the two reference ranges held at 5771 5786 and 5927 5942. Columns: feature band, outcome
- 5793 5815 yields -0.4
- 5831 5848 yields -0.4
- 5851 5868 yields -0.3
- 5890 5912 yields 2.7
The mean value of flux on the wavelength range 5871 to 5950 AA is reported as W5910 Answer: 17.6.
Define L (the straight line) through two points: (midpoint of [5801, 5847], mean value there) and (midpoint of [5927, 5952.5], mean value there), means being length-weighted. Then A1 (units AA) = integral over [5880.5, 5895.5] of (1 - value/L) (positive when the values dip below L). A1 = 2.0 AA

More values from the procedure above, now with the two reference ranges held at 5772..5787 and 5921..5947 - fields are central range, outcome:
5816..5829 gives -0.3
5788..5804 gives -0.4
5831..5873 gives -1.0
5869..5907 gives 3.0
